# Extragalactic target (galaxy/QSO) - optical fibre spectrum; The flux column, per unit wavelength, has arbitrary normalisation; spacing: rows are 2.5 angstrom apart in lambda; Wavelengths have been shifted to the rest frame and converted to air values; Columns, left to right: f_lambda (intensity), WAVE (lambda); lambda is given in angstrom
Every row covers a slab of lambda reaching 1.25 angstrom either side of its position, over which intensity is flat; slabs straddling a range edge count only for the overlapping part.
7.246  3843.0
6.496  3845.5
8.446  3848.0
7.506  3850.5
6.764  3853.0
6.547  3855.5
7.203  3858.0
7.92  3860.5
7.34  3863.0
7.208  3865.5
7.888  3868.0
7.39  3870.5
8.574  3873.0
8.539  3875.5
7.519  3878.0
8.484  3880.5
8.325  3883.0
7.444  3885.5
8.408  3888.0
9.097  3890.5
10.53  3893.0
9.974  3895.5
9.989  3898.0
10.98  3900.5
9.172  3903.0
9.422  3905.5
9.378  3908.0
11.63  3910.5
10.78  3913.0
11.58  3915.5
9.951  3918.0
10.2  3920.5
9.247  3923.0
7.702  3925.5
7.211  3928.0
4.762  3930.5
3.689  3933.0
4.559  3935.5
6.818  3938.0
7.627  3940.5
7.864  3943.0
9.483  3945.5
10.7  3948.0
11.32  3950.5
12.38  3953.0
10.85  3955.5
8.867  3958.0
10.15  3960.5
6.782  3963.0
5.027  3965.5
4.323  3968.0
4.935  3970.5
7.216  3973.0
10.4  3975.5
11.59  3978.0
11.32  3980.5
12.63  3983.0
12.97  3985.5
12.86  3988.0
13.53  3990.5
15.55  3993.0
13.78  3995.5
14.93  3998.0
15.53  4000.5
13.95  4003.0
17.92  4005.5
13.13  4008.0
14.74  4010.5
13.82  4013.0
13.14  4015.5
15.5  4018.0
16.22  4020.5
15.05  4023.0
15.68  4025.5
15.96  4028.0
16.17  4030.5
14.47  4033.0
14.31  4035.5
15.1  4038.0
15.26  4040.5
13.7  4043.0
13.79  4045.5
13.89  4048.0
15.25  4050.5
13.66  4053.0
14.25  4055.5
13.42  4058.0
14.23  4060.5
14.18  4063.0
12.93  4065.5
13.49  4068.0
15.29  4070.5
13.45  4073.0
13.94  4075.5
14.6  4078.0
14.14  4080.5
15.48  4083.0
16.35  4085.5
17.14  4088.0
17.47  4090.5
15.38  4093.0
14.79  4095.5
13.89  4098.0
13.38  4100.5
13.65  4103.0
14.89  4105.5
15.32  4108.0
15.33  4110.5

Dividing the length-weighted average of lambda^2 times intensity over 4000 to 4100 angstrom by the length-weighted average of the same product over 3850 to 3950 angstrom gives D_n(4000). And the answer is 1.89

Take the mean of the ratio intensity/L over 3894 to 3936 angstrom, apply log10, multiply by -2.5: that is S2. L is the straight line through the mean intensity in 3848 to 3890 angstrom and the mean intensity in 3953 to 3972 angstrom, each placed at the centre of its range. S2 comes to -0.16 mag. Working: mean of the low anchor 7.74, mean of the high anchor 7.61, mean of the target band 8.92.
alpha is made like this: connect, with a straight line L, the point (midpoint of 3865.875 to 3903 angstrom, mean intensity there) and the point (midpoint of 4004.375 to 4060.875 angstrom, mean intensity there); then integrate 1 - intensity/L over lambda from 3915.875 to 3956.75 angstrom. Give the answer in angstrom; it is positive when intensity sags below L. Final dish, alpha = 9.0 angstrom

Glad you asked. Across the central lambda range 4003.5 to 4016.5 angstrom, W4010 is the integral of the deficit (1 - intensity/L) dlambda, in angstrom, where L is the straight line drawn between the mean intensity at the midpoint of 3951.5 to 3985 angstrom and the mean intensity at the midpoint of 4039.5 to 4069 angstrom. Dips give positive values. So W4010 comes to -3.5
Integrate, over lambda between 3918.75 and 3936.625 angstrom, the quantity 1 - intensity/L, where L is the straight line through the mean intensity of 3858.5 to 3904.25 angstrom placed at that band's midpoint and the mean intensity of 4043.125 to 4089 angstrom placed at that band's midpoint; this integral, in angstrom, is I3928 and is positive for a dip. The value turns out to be 5.6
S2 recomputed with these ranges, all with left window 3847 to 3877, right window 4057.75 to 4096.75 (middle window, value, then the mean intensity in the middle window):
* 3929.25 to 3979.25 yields 0.32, 7.97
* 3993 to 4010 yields -0.21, 14.9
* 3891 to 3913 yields -0.14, 10.1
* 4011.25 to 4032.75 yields -0.17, 15.1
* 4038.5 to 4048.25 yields -0.05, 14.3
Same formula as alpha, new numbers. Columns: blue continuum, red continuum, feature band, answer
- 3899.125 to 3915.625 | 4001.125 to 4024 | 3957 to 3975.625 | 8.5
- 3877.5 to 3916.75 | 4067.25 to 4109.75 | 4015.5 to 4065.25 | -4.2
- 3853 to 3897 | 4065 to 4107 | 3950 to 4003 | 2.4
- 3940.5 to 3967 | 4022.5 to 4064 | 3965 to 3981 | 4.1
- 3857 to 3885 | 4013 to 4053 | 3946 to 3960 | 0.8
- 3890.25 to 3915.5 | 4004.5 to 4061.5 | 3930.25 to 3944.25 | 6.7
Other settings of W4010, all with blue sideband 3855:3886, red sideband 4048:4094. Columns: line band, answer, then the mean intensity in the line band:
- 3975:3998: -2.3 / 12.9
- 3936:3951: 2.4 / 8.63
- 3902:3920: -2.2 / 10.3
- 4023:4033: -1.9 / 15.6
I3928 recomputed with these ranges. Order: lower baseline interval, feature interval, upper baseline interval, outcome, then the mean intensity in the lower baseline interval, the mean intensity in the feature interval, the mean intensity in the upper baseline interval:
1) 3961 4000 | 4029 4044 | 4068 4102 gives -2.3 angstrom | 10.6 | 14.9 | 15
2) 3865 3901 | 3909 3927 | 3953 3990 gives -2.2 angstrom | 8.67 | 10.1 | 9.47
